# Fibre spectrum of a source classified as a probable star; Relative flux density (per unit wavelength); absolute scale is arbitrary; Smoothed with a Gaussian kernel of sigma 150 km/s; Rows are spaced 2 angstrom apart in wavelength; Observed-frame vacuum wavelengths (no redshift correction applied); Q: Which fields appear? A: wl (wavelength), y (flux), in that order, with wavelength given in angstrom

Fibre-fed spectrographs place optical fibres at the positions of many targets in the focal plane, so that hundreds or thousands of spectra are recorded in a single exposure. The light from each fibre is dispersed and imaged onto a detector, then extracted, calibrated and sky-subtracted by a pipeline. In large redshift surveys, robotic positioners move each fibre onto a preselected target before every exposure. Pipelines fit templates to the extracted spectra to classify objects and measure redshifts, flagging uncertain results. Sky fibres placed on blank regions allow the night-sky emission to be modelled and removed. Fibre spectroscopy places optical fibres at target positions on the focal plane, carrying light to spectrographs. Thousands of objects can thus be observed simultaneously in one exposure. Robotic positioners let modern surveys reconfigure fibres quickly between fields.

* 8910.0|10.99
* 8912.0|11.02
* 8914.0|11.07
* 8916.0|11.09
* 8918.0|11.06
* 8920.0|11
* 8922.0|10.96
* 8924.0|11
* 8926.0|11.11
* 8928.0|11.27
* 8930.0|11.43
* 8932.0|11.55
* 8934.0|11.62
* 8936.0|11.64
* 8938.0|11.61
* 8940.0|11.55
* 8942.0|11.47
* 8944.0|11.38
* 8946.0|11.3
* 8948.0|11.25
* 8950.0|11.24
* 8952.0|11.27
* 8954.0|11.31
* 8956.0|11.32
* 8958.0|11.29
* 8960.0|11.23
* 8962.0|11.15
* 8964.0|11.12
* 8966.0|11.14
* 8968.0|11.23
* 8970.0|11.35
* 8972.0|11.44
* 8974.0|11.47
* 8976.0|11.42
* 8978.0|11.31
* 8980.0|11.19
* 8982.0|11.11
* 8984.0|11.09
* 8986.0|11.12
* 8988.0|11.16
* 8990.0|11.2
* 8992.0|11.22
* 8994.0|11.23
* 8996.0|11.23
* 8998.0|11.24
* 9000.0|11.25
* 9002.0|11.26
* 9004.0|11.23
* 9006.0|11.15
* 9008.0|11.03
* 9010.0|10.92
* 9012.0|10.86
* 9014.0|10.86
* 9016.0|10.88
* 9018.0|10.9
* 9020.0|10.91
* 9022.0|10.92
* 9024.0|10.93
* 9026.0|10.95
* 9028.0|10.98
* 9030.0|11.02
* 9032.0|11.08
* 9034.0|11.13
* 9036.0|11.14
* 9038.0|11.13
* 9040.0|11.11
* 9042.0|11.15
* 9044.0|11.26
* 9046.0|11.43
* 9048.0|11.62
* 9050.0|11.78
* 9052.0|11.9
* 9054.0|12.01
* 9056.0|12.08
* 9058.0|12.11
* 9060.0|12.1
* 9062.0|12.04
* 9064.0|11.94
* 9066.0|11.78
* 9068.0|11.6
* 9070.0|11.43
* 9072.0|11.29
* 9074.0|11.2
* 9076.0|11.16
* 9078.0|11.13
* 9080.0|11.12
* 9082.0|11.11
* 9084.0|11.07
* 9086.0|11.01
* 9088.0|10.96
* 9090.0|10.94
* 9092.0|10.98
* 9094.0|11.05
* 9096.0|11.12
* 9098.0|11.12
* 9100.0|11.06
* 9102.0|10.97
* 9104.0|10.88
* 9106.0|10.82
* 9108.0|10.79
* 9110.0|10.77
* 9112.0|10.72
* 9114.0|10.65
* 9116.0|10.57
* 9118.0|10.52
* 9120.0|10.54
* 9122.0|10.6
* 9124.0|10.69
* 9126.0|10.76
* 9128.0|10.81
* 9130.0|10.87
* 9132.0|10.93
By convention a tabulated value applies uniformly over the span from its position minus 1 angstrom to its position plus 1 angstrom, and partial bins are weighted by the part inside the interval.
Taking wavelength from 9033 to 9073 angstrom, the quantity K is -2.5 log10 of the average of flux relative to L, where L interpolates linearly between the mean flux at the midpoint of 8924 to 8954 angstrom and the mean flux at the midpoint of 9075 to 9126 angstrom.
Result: -0.05 mag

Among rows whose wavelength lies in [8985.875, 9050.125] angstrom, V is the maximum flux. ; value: 11.78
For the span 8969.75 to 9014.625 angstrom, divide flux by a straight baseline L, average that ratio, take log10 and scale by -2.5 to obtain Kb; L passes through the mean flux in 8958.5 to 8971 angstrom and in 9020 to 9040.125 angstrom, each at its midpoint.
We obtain -0.005 mag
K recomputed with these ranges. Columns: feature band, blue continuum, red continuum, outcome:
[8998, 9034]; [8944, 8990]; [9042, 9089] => 0.036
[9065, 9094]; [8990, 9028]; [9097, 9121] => -0.032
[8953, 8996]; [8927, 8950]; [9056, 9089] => 0.020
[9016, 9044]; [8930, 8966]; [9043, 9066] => 0.067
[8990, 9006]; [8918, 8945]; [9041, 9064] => 0.034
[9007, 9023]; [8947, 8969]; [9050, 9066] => 0.073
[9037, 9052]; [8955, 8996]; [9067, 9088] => -0.017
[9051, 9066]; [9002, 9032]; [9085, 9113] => -0.099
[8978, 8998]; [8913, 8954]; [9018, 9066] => 0.017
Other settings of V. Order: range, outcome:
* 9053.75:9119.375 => 12.11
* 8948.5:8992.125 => 11.47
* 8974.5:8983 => 11.42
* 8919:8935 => 11.62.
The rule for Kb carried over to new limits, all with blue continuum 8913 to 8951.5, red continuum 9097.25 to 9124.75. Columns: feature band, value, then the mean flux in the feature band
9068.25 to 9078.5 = -0.04 mag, 11.3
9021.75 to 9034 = 0.00 mag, 11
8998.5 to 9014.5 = 0.00 mag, 11.1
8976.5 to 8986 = 0.00 mag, 11.2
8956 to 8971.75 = 0.00 mag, 11.2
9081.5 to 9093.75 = -0.02 mag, 11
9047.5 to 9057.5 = -0.09 mag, 11.9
